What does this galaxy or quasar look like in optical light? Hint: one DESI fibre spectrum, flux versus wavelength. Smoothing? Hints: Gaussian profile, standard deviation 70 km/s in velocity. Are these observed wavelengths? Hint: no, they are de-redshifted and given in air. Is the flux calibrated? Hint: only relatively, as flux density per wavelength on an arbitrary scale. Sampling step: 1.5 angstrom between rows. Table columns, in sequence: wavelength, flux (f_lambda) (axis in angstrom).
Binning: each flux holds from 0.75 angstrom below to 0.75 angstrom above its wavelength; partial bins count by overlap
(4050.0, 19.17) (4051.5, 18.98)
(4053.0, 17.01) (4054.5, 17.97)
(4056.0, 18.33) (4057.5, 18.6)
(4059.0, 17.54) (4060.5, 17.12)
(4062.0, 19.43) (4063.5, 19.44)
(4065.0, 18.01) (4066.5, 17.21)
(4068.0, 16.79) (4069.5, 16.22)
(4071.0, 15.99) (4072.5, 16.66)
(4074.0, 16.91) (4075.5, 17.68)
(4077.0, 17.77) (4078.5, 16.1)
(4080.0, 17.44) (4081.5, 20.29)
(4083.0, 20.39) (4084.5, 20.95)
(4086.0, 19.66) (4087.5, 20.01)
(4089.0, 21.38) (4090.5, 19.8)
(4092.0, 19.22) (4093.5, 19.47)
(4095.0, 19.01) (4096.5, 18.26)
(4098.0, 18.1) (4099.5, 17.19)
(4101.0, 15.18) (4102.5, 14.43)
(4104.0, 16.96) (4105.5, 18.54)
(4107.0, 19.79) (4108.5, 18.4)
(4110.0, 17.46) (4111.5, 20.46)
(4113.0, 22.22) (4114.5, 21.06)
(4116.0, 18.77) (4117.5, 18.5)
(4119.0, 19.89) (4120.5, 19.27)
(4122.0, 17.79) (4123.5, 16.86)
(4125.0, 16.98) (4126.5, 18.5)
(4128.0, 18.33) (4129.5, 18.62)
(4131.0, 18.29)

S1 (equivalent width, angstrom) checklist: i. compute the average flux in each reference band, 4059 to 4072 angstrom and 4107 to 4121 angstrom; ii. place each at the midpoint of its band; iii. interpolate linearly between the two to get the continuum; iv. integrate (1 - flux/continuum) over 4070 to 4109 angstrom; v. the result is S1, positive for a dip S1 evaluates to 0.52 angstrom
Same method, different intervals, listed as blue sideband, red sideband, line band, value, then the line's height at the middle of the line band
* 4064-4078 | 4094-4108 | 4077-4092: -1.9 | 17.3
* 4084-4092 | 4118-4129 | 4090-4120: 1.0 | 19.3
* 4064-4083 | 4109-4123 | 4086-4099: -0.8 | 18.3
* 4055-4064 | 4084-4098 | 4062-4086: 1.3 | 19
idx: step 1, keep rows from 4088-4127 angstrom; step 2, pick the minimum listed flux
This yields 14.43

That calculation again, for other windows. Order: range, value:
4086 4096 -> 19.01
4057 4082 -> 15.99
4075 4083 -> 16.1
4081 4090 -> 19.66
